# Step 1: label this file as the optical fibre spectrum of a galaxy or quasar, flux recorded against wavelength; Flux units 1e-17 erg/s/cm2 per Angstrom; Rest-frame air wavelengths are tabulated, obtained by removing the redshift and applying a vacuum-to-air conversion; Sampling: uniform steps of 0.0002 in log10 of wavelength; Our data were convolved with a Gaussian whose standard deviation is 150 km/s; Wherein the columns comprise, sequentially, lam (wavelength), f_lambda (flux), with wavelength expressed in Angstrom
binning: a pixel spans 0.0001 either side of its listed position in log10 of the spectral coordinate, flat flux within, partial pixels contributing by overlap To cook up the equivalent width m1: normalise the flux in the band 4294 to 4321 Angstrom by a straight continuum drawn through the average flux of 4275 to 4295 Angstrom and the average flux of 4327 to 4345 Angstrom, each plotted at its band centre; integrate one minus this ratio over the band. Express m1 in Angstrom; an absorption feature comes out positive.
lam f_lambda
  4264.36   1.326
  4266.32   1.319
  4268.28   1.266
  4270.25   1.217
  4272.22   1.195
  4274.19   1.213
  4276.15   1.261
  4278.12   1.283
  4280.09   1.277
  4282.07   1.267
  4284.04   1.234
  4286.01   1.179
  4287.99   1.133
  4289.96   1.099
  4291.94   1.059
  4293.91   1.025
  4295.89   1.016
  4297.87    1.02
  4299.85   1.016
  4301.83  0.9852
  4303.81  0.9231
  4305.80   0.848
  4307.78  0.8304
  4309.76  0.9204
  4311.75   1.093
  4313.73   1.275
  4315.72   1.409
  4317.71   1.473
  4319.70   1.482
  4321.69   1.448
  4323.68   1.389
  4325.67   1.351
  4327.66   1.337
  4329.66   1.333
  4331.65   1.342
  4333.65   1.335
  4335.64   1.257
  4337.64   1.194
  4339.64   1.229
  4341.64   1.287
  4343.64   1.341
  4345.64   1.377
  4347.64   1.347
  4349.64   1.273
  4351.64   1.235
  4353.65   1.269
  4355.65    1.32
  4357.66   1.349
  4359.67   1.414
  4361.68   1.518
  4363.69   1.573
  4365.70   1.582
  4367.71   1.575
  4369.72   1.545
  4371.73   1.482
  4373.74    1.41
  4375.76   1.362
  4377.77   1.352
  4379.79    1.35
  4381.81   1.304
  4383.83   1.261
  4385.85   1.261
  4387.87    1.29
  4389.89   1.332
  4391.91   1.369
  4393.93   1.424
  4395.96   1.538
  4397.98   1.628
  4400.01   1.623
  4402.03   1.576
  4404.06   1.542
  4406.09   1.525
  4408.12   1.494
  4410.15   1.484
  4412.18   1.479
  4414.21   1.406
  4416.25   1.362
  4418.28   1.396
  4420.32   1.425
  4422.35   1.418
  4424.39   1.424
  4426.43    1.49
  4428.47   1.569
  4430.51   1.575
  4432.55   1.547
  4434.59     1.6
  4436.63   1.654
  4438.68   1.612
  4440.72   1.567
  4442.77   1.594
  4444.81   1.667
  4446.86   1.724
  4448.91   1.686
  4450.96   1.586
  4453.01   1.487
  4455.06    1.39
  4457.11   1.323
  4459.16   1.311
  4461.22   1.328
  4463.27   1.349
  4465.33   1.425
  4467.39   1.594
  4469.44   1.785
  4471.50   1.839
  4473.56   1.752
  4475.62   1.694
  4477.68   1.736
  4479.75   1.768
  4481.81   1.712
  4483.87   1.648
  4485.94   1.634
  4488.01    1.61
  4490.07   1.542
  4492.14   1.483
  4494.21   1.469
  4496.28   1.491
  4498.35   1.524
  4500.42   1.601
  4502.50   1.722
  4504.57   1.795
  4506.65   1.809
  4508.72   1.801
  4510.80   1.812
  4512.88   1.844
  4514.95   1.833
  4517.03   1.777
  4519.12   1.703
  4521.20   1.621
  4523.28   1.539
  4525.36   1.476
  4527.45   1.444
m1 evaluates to 2.9 Angstrom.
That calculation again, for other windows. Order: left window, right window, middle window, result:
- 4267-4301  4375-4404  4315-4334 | -2.0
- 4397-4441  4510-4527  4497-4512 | -0.5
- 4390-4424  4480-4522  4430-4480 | -0.1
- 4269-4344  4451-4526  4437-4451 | -1.1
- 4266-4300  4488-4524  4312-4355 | -1.5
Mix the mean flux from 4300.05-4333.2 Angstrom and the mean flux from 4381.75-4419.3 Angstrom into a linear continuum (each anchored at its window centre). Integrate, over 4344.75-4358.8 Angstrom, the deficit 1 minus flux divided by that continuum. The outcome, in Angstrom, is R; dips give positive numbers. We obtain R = -0.03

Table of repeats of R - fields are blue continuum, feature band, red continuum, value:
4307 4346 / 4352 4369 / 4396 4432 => -0.93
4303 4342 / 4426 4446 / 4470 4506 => -0.92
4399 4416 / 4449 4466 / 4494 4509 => 1.83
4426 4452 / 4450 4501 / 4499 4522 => 3.62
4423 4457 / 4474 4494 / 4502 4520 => 0.71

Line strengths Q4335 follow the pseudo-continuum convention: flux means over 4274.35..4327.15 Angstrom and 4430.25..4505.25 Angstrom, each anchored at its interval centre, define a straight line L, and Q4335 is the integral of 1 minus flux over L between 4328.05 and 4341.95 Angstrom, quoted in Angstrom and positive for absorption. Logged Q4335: -0.3 Angstrom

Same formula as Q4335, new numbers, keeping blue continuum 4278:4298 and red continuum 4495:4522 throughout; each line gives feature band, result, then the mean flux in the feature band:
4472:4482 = -0.64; 1.74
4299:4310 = 2.48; 0.919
